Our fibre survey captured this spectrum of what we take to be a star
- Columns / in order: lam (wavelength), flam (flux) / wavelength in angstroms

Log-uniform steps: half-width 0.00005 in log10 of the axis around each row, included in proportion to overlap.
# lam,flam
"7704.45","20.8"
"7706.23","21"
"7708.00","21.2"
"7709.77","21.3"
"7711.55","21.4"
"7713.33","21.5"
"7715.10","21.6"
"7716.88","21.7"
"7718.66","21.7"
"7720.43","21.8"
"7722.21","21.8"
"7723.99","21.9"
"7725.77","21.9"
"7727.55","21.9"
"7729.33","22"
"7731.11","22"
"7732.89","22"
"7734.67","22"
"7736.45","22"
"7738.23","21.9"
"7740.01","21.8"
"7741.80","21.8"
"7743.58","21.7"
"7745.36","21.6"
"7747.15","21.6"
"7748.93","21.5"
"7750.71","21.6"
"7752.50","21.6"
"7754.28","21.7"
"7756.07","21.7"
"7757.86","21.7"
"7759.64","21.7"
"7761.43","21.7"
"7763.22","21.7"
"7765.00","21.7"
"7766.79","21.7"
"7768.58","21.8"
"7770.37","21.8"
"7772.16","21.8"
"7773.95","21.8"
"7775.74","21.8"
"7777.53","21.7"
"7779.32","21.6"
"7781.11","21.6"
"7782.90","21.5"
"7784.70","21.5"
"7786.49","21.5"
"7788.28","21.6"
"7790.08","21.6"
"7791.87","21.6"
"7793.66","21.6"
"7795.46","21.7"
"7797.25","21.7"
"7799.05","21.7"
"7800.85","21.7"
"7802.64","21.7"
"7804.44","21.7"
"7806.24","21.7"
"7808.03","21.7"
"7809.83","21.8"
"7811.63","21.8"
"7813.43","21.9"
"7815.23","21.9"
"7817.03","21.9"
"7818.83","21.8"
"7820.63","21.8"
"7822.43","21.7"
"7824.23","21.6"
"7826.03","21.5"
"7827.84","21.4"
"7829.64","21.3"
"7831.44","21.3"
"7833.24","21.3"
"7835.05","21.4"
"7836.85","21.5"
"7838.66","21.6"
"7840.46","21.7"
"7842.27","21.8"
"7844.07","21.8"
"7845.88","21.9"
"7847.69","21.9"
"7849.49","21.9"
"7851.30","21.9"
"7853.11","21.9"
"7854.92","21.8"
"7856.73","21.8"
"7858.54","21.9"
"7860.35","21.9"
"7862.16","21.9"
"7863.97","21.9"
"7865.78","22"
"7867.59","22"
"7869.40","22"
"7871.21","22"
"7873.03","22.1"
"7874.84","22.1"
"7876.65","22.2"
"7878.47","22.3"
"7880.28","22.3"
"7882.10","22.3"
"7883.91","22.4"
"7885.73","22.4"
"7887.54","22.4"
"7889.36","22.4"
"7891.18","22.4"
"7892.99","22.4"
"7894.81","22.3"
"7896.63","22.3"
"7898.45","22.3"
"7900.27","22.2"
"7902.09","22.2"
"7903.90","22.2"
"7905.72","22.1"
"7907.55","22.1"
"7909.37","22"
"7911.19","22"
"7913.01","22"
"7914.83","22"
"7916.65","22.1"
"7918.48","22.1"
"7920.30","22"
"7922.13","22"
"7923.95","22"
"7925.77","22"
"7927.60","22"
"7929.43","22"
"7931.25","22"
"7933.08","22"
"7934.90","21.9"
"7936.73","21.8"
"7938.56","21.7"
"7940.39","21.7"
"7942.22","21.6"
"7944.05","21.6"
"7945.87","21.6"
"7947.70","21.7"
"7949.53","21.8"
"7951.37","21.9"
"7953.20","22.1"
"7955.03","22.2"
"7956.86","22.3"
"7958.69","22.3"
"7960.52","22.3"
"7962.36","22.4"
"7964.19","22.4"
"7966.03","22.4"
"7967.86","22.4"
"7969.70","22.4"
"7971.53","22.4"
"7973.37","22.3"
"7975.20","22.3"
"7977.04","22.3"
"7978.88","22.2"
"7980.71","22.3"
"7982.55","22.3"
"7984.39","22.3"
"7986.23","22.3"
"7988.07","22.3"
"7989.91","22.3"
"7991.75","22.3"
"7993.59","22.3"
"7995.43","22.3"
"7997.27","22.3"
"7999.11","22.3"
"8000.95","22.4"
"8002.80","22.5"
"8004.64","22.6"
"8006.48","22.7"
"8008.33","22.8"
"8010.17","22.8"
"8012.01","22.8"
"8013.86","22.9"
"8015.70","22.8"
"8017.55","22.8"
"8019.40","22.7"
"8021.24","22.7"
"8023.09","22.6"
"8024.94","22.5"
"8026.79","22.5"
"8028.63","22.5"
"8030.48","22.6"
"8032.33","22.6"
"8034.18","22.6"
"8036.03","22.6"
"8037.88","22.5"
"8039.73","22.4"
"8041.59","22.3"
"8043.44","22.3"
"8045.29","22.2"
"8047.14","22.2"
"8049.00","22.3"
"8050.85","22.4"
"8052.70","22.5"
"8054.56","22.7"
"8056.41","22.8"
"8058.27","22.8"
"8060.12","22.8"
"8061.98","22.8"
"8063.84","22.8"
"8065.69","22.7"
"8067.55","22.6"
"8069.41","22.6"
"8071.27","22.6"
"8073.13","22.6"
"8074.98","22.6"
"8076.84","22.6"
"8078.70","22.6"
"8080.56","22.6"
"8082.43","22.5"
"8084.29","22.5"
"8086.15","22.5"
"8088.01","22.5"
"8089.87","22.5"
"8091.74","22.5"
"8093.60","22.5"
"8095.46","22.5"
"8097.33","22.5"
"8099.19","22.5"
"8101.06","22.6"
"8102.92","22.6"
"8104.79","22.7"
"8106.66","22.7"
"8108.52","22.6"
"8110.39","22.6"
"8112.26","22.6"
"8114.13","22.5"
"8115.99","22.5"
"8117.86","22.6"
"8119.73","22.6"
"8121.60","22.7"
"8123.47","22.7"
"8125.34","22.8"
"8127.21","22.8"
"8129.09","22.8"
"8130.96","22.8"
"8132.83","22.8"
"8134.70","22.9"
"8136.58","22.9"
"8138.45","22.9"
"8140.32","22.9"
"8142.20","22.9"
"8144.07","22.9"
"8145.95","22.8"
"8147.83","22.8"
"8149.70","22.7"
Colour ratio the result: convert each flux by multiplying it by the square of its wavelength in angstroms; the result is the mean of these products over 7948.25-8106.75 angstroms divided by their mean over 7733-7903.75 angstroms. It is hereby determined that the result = 1.1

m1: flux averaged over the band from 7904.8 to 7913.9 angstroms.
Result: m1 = 22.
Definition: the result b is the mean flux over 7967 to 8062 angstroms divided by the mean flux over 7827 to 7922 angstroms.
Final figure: 1.0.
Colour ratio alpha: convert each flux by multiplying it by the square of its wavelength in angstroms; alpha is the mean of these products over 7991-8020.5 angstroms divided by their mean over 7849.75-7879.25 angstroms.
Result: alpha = 1.1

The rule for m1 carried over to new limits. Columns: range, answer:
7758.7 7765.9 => 21.7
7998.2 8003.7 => 22.4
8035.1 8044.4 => 22.4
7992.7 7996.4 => 22.3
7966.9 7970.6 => 22.4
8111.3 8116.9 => 22.6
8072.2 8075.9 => 22.7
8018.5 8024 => 22.7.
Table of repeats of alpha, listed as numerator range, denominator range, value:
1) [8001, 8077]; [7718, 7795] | 1.12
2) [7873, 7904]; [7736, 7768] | 1.06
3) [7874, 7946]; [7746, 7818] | 1.05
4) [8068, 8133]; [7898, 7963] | 1.07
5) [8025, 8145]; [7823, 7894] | 1.09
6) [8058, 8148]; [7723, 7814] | 1.13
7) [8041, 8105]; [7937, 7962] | 1.06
